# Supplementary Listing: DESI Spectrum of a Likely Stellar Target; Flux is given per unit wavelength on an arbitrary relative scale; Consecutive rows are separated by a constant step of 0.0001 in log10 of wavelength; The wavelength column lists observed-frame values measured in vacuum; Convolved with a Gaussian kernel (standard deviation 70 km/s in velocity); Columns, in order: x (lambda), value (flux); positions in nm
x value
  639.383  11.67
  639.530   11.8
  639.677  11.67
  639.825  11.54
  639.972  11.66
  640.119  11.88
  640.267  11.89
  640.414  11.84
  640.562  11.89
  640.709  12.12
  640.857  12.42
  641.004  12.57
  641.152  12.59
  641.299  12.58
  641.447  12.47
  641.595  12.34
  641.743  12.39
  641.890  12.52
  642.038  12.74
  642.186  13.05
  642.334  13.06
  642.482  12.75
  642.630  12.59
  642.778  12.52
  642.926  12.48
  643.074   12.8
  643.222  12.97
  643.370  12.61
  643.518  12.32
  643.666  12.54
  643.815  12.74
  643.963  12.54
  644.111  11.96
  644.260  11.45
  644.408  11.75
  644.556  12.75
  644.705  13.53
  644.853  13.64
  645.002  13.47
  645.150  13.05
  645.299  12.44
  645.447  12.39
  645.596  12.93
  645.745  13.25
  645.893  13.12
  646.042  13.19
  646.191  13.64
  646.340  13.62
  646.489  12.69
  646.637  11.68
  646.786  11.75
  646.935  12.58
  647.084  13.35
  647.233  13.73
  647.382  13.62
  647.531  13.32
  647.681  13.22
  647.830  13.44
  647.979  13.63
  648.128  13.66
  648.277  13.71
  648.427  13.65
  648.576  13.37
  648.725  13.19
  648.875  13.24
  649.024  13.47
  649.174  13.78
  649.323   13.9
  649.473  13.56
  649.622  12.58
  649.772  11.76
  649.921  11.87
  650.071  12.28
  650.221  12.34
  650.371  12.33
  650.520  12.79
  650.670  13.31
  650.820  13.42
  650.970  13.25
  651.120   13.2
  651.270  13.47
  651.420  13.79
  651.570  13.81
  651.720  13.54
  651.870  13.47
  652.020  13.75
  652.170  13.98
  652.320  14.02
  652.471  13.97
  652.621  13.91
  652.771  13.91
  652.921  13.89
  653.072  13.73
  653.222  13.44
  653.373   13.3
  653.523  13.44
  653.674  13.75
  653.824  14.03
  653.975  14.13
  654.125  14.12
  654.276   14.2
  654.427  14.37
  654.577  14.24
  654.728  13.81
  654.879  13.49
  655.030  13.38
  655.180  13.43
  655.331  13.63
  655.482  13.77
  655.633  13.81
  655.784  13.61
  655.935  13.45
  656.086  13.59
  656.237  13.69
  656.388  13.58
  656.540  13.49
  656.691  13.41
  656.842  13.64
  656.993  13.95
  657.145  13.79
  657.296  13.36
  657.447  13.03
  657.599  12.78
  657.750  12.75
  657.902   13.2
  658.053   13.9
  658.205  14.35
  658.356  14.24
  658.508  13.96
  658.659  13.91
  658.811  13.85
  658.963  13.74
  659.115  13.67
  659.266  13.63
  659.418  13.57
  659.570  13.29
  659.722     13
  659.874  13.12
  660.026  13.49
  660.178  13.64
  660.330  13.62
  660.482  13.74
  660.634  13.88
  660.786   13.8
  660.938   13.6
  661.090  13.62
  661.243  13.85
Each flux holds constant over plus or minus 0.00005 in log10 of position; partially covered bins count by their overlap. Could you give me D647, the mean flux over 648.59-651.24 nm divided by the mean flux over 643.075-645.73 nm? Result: 1.0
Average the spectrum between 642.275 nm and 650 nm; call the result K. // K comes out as 12.9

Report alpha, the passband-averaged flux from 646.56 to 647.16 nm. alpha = 12.4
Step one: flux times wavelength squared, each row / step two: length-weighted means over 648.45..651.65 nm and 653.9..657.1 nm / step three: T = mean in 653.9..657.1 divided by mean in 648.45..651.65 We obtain 1.07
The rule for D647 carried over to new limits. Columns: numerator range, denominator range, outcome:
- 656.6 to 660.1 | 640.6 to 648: 1.06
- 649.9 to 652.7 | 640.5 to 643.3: 1.06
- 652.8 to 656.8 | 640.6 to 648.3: 1.07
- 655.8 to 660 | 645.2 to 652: 1.03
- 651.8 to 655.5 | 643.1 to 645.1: 1.09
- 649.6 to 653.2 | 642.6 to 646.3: 1.04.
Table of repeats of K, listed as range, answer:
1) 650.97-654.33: 13.8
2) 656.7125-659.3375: 13.6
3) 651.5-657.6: 13.7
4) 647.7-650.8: 13.1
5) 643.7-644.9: 12.5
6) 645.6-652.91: 13.3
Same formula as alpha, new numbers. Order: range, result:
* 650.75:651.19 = 13.3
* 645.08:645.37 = 12.7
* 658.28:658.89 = 14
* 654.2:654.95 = 14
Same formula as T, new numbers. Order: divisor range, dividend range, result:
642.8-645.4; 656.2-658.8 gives 1.12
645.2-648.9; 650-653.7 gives 1.04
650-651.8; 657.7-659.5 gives 1.07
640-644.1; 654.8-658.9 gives 1.14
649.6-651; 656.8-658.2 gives 1.09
